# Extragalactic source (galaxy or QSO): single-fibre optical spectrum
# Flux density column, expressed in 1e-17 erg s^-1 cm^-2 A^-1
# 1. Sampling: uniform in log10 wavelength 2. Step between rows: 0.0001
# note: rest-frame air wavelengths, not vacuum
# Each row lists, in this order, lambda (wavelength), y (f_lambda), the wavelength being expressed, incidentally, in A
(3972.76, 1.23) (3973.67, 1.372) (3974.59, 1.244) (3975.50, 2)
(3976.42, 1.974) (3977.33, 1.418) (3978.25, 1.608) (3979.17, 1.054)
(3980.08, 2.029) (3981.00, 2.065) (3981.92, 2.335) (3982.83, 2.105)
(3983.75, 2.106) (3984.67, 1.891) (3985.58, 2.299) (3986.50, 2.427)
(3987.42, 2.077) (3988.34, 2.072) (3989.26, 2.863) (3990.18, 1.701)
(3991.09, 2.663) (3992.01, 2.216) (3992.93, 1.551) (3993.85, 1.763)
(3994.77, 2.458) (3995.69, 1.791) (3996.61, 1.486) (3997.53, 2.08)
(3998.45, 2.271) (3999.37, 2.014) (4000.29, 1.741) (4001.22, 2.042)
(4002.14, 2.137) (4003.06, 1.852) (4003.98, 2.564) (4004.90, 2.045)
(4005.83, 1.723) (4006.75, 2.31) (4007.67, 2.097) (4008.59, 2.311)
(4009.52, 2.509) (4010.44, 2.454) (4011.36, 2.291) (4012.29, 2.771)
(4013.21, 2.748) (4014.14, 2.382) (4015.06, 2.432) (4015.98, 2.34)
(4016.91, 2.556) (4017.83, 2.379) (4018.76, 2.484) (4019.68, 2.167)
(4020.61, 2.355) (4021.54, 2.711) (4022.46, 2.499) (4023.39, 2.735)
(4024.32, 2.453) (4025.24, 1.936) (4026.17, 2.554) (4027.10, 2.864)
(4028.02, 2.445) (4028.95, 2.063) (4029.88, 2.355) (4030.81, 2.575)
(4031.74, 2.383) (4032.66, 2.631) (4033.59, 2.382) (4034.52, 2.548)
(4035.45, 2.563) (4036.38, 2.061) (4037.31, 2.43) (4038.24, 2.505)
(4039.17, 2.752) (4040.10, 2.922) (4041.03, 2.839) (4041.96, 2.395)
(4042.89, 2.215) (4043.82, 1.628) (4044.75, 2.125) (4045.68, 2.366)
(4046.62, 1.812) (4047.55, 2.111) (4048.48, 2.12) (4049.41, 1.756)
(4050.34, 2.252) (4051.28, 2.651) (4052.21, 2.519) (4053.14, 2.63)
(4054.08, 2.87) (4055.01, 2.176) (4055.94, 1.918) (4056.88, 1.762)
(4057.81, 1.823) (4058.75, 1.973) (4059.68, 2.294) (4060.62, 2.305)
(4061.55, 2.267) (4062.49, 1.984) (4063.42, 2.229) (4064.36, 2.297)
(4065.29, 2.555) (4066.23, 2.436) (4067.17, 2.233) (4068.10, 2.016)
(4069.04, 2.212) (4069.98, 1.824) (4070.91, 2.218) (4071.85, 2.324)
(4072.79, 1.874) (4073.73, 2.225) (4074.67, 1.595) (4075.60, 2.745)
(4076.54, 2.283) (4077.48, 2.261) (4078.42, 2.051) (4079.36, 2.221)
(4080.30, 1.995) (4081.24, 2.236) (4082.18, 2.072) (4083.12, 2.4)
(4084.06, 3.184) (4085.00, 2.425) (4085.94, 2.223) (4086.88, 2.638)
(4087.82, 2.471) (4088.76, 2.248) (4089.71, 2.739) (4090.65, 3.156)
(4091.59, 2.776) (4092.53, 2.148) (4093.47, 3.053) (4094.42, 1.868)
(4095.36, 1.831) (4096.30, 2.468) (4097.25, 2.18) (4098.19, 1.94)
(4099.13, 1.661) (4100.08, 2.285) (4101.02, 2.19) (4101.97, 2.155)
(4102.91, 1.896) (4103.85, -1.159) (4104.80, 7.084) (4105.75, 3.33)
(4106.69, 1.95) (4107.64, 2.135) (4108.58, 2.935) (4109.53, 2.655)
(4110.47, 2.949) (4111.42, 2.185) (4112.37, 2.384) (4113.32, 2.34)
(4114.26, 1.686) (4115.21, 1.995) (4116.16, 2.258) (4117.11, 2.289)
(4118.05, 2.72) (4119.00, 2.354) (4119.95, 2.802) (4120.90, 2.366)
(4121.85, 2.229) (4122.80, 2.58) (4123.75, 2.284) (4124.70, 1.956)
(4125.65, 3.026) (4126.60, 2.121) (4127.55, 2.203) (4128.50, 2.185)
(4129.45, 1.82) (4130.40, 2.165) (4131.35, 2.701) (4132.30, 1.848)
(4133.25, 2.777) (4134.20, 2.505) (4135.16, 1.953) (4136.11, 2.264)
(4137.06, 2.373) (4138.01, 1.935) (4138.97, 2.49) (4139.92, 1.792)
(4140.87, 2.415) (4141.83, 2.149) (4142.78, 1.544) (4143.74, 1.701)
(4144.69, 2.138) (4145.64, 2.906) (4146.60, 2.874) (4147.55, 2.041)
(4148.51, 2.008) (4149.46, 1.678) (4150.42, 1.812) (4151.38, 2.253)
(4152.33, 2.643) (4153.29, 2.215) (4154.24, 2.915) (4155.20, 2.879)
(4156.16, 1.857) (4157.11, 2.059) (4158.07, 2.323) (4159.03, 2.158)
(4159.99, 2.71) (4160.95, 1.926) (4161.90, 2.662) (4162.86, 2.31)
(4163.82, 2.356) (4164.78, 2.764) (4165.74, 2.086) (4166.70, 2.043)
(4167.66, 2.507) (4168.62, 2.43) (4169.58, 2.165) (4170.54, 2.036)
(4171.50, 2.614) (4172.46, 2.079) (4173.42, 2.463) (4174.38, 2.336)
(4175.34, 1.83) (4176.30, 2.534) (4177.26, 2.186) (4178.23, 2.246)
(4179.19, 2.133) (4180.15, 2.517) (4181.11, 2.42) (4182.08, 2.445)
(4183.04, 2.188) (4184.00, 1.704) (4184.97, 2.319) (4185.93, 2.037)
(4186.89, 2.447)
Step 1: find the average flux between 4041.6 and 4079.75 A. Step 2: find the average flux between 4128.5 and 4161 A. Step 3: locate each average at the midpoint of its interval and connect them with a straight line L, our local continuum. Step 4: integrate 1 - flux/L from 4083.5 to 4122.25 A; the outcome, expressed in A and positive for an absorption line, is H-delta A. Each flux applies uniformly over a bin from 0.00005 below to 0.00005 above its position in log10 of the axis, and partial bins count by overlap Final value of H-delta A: -3.6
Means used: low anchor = 2.18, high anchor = 2.23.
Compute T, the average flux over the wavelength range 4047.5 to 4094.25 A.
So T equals 2.29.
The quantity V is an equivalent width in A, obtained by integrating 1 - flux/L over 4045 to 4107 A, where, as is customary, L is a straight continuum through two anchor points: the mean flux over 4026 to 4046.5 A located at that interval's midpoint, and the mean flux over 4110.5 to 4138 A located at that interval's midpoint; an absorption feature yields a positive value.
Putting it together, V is 2.2 A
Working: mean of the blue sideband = 2.42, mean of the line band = 2.28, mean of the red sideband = 2.3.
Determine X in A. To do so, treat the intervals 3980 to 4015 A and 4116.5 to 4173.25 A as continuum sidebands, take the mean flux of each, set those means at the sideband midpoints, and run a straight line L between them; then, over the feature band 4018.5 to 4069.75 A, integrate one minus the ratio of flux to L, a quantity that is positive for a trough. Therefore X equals -2.79 A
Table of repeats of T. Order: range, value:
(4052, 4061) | 2.22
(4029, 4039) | 2.44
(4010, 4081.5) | 2.32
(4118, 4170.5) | 2.28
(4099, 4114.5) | 2.42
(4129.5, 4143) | 2.21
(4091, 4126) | 2.37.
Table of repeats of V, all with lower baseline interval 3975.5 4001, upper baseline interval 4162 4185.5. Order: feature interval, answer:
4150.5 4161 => -0.5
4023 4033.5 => -2.0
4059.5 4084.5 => -1.2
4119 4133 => -0.7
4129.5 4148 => 0.0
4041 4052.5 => -0.5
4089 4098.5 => -1.1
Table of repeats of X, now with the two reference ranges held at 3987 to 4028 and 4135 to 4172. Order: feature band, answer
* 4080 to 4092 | -1.3 A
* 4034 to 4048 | -0.6 A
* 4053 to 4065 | 0.4 A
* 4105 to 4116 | -1.3 A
